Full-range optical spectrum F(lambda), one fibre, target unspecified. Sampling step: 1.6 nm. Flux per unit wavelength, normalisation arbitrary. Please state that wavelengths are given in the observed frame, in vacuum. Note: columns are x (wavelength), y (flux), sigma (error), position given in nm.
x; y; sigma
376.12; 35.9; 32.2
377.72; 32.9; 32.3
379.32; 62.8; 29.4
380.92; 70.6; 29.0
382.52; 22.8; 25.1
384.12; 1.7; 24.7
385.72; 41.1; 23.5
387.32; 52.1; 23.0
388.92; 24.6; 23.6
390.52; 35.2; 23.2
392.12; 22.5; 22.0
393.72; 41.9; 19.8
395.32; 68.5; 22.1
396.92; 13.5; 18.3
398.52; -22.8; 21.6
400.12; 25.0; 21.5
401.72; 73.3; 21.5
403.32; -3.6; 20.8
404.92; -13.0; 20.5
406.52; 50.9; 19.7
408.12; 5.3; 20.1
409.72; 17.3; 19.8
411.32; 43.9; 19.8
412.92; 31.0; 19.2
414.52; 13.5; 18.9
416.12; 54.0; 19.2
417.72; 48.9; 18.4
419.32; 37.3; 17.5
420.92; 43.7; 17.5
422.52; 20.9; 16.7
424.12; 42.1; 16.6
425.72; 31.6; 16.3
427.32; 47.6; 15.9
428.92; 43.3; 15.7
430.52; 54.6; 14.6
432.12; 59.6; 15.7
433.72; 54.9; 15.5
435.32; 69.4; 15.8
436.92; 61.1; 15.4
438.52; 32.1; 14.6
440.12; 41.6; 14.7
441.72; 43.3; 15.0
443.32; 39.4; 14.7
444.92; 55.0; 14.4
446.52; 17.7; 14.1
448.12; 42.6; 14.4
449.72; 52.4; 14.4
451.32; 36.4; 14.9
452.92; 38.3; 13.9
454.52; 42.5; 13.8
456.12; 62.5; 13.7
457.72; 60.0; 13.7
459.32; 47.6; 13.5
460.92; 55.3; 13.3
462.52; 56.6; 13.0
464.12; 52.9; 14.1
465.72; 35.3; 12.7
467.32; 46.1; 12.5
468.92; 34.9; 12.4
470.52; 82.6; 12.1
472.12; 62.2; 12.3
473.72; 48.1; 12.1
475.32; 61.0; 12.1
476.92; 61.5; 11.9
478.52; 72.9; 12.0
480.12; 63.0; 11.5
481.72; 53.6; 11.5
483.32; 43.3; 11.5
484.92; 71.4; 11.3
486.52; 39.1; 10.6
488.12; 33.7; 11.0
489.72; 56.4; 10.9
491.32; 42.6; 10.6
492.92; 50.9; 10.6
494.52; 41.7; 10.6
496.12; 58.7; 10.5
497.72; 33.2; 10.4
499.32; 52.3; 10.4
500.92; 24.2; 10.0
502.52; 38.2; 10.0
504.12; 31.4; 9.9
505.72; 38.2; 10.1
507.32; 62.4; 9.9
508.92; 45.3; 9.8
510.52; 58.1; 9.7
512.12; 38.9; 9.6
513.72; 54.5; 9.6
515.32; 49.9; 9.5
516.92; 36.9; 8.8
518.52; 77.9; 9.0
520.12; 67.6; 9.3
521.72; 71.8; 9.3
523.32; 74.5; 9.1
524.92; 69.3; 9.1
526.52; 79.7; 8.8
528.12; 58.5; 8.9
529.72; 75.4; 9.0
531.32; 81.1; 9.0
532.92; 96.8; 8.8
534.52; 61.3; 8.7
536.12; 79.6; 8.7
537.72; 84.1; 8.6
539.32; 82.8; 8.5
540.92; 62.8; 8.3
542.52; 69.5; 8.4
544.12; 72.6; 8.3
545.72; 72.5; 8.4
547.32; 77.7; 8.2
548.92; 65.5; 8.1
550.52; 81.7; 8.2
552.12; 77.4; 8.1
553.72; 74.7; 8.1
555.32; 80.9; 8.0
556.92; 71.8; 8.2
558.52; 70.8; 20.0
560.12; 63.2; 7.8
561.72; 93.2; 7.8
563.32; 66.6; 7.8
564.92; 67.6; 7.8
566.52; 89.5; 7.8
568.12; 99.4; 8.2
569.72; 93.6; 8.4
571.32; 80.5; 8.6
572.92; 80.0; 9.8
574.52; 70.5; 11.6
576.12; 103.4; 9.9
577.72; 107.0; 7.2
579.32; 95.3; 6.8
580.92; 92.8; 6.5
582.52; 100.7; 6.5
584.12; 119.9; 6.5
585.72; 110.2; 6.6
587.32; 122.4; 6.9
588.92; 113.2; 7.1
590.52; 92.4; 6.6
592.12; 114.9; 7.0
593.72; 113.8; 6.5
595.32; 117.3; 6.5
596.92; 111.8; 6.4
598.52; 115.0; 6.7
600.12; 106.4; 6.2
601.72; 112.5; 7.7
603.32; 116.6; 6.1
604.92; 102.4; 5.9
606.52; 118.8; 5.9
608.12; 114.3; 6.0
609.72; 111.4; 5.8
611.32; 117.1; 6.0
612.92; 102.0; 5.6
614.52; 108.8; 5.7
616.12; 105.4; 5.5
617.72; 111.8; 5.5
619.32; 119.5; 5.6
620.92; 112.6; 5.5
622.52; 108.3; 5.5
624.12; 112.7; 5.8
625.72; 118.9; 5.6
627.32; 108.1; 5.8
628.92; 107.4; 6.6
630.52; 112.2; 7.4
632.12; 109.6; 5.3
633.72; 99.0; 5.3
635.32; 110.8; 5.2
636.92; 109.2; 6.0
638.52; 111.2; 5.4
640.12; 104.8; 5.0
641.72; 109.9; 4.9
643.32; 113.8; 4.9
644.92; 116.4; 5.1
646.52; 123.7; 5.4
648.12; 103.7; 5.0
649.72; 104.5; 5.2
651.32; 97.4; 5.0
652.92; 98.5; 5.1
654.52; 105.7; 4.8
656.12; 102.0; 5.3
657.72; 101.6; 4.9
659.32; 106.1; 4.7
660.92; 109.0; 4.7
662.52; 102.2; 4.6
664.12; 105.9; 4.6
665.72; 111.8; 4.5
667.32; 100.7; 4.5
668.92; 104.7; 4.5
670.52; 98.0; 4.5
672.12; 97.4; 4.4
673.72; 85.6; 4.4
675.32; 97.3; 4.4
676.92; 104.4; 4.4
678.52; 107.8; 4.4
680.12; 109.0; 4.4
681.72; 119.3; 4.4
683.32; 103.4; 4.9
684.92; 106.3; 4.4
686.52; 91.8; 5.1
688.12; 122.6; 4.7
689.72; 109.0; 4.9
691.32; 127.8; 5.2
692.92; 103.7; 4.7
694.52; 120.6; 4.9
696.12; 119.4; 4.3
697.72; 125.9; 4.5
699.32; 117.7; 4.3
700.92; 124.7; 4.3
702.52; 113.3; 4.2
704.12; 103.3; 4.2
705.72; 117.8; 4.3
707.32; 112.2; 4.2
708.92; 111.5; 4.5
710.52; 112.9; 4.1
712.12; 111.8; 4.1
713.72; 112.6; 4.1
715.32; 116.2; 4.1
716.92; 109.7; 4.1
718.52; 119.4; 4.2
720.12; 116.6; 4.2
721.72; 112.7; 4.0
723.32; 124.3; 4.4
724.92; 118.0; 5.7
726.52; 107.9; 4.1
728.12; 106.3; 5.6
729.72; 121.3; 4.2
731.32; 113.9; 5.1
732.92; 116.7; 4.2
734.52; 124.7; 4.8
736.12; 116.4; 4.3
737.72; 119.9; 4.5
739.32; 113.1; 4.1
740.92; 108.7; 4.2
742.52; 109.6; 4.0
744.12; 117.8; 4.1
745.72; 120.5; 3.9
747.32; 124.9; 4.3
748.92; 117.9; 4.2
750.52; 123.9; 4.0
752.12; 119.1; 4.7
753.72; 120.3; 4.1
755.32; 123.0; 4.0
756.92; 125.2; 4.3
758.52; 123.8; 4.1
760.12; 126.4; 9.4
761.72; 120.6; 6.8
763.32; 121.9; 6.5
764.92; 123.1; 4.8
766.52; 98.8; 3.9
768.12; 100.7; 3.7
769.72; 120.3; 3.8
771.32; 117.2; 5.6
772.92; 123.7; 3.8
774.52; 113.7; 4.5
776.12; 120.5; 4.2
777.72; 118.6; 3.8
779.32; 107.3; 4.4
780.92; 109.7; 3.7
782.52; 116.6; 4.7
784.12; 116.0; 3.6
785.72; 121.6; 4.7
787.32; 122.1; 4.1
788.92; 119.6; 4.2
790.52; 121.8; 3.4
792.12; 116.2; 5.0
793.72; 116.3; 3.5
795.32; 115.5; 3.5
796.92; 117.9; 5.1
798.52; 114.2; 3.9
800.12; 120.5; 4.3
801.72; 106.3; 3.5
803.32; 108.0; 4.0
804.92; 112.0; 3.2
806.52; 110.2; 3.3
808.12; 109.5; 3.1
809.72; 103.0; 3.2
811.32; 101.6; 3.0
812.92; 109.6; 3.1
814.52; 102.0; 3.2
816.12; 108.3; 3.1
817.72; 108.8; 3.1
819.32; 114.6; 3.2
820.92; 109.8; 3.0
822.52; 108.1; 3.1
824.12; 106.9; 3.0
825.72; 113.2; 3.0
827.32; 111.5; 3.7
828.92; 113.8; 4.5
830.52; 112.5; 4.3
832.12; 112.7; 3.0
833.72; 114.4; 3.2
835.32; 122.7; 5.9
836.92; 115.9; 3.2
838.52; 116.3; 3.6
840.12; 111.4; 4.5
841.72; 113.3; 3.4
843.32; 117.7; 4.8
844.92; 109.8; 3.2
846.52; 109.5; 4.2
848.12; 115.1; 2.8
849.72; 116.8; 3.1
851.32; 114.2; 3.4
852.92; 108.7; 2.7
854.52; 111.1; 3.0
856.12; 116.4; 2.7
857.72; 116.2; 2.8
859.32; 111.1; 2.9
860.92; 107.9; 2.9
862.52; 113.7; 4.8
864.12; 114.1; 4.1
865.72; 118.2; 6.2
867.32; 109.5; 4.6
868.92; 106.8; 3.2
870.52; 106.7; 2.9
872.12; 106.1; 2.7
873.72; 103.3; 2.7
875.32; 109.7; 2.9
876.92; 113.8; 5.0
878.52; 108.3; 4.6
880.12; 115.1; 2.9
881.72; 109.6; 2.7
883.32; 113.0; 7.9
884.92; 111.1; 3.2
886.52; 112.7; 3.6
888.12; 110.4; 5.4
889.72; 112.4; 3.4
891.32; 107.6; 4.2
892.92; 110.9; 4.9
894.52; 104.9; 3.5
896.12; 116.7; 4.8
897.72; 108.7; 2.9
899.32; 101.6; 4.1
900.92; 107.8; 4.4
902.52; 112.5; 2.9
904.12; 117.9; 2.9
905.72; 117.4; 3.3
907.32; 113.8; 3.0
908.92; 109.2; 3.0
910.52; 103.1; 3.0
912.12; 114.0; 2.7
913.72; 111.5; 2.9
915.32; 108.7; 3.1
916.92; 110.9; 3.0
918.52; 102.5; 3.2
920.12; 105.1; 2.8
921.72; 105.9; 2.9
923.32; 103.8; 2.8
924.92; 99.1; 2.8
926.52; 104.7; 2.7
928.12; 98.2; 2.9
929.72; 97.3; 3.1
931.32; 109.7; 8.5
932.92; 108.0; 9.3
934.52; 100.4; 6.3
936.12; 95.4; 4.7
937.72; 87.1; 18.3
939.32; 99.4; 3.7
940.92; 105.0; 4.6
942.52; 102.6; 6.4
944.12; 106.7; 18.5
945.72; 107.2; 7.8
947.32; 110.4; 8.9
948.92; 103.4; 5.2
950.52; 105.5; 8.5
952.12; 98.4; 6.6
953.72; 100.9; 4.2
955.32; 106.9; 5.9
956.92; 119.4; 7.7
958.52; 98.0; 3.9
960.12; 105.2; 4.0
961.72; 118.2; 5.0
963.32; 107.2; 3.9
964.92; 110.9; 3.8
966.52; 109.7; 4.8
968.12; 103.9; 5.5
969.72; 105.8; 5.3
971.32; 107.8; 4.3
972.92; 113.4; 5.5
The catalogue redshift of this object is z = 0.301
